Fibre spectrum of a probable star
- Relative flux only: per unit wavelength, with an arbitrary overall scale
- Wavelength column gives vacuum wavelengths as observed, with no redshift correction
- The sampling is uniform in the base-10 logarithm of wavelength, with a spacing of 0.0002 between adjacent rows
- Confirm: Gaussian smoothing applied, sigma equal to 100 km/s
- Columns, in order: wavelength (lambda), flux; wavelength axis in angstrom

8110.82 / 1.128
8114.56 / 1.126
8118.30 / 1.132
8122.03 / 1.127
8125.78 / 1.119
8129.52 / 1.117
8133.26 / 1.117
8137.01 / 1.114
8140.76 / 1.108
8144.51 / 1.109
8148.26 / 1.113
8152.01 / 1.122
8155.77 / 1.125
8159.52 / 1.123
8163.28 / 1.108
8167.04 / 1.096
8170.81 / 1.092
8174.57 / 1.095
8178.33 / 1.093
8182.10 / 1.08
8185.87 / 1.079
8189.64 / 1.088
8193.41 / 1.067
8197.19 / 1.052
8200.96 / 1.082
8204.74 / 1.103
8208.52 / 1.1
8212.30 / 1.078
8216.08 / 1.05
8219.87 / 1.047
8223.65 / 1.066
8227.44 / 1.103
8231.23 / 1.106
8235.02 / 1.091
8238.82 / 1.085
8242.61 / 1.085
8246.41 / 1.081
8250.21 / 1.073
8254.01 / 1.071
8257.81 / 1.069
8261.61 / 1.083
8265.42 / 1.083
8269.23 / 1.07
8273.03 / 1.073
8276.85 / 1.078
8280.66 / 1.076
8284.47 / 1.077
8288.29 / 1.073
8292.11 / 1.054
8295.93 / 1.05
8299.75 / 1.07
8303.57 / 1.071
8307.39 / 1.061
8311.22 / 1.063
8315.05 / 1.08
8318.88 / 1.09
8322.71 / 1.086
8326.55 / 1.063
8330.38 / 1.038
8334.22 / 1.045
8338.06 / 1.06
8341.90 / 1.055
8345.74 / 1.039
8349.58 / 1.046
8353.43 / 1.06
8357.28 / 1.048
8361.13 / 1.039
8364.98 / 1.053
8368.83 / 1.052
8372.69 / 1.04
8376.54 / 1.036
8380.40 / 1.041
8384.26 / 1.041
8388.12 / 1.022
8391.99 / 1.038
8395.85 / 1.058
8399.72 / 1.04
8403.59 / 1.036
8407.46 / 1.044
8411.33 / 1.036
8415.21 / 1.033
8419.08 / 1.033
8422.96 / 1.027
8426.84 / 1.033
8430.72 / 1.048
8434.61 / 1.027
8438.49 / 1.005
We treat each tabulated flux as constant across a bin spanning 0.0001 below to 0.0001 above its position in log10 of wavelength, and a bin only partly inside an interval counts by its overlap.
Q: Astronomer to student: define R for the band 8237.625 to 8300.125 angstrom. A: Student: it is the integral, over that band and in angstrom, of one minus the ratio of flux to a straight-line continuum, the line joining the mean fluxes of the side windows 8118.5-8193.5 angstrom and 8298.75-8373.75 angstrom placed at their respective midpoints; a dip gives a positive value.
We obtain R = 0.1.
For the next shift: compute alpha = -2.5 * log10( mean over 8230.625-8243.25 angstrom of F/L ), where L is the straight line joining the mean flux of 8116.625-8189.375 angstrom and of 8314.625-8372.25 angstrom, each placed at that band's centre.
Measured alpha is -0.01 mag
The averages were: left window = 1.11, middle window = 1.09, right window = 1.06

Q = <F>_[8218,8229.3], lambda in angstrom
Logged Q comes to 1.07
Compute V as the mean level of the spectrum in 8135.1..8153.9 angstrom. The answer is 1.11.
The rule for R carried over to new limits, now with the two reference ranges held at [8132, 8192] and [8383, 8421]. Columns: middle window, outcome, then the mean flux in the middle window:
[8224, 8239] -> -0.14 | 1.09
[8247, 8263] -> 0.06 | 1.07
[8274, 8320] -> -0.14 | 1.07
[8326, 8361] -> 0.15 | 1.05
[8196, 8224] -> 0.44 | 1.07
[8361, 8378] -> 0.04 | 1.05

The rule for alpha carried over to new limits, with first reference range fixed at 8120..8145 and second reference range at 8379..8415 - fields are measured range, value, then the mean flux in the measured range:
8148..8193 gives 0.01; 1.1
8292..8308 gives 0.00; 1.06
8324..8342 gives 0.01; 1.05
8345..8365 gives 0.00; 1.05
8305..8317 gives 0.00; 1.07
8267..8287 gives 0.00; 1.07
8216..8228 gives 0.03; 1.06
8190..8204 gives 0.03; 1.07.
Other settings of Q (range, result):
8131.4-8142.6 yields 1.11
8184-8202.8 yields 1.07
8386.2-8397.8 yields 1.04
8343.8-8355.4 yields 1.05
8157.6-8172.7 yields 1.1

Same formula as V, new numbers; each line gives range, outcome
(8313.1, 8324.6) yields 1.09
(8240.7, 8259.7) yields 1.08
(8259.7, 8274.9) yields 1.08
